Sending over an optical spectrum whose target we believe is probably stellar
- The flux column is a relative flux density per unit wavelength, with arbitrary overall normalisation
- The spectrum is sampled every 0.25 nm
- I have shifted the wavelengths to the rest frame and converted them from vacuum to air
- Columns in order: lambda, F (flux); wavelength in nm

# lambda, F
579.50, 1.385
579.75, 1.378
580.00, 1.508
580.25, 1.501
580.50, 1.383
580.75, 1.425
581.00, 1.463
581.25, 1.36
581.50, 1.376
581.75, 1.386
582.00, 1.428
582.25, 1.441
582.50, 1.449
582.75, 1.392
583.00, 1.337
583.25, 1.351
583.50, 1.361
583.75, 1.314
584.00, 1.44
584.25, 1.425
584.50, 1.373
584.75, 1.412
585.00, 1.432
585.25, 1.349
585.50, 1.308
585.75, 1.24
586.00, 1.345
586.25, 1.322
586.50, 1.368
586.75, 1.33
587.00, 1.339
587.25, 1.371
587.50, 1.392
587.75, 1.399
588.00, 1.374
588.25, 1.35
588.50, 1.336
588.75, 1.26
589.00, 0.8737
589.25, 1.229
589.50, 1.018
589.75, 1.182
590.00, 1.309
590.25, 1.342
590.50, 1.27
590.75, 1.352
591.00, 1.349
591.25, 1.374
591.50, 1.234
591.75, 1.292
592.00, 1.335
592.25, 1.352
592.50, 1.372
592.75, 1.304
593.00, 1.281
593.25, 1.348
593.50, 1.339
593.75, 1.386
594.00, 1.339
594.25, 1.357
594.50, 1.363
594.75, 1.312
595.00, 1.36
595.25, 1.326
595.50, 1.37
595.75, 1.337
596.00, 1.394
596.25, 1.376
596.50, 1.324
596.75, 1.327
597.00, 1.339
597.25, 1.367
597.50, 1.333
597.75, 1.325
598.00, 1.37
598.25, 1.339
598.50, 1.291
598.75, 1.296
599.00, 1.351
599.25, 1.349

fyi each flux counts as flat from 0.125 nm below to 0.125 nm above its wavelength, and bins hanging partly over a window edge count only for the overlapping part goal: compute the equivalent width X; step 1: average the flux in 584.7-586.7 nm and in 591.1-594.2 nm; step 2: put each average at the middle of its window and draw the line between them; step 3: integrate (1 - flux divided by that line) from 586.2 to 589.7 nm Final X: 0.156 nm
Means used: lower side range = 1.34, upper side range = 1.33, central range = 1.28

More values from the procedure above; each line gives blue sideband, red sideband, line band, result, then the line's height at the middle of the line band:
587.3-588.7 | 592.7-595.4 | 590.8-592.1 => 0.030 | 1.35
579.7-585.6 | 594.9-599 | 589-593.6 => 0.280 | 1.37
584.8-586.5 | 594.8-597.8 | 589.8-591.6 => 0.039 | 1.34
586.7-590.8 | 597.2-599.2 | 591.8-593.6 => -0.044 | 1.3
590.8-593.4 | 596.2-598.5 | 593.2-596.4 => -0.051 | 1.33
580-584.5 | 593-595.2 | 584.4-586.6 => 0.061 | 1.39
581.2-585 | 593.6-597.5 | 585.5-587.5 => 0.069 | 1.38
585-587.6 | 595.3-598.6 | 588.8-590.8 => 0.221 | 1.34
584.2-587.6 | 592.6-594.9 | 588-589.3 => 0.120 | 1.35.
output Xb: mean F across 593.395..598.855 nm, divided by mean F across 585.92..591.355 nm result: 1.04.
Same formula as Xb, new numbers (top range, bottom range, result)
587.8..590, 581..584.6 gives 0.87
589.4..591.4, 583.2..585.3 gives 0.92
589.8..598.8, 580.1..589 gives 0.98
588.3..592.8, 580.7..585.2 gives 0.91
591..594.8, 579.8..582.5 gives 0.93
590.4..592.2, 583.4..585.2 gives 0.95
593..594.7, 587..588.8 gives 0.99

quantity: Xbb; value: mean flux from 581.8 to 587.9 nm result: 1.37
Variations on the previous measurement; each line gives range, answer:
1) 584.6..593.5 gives 1.31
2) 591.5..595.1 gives 1.33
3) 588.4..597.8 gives 1.31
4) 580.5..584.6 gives 1.39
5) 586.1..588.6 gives 1.36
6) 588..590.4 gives 1.22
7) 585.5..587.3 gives 1.33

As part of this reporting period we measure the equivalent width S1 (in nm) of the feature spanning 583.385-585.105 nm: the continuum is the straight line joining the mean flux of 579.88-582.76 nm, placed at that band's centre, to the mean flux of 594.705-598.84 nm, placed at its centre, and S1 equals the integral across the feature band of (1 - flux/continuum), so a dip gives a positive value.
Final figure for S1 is 0.02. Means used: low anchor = 1.43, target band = 1.39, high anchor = 1.34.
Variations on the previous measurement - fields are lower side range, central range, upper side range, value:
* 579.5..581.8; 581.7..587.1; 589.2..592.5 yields 0.00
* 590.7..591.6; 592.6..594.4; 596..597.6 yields 0.00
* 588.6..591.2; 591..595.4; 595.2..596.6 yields -0.13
